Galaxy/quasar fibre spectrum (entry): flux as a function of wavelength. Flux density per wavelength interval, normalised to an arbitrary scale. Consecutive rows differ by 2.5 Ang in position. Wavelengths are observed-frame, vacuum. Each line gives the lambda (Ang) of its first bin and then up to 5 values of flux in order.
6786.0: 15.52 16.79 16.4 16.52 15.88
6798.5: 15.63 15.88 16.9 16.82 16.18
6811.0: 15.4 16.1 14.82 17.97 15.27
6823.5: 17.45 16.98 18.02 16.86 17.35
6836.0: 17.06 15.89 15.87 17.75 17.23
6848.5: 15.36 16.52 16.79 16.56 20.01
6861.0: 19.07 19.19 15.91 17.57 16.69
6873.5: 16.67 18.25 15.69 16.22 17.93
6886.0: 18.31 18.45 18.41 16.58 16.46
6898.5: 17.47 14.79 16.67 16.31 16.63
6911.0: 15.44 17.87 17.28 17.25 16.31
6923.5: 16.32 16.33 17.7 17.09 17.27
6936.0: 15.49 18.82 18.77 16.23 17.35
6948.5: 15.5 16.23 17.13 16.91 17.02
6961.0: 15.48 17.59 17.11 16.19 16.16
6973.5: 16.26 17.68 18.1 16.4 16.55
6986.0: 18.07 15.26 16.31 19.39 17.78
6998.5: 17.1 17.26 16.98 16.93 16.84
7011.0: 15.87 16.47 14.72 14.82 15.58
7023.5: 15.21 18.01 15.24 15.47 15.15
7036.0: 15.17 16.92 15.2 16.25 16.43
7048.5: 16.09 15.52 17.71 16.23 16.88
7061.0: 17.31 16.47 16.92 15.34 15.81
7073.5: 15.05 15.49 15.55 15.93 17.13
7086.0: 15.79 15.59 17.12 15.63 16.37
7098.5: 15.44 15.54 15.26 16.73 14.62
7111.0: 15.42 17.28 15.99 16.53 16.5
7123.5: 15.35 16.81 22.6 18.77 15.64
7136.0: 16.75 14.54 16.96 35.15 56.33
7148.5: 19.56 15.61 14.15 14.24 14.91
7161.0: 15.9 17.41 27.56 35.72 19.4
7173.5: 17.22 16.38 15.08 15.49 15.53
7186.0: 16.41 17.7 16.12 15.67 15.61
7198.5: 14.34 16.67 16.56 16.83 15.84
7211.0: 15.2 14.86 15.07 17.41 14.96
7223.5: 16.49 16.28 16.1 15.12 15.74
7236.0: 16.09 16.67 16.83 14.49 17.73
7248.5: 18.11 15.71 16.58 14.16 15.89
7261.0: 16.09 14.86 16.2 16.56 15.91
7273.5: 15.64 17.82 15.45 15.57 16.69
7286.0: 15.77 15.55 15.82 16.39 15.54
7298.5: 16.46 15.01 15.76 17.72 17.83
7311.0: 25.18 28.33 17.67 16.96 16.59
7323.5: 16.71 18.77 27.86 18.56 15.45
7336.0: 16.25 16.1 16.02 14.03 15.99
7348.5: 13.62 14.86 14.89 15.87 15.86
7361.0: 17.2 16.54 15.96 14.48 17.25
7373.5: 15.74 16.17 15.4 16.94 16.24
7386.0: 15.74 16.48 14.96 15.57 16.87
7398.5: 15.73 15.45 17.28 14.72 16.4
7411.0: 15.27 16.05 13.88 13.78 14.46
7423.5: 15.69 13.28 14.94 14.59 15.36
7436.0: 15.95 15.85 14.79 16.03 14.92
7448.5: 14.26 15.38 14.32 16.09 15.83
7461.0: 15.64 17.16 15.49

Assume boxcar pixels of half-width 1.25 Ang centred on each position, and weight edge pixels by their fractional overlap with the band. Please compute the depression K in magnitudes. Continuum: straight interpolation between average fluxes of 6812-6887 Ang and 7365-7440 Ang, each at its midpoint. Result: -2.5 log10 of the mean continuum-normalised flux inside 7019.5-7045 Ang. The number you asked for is 0.05 mag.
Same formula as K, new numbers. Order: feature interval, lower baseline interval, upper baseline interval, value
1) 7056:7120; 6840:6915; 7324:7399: 0.05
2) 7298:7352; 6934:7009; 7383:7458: -0.14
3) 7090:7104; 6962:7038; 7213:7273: 0.03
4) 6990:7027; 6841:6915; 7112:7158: 0.12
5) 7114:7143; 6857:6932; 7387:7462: -0.07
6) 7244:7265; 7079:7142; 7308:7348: 0.11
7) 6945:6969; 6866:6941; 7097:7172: 0.06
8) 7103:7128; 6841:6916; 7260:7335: 0.07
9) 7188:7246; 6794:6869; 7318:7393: 0.04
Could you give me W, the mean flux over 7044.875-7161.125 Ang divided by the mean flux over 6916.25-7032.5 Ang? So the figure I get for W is 1.05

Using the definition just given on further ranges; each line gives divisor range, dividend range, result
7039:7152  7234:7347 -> 0.96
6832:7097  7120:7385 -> 1.04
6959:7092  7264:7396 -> 1.02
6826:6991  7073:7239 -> 1.03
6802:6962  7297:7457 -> 0.96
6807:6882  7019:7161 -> 1.02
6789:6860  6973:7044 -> 0.99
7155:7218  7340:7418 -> 0.91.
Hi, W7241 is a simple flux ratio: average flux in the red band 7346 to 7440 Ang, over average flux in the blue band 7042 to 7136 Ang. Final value 1.0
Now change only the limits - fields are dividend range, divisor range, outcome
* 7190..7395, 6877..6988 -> 0.97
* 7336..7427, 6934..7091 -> 0.95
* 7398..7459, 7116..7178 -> 0.75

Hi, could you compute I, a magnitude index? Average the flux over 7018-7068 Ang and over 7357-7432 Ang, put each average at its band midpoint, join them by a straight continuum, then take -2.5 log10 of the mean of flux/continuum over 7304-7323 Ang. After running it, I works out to -0.25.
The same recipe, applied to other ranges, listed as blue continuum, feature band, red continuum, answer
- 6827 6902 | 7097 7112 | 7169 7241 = 0.07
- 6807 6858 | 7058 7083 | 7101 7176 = 0.17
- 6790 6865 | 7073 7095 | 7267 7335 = 0.09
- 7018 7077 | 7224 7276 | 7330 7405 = -0.01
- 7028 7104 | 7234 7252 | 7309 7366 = 0.04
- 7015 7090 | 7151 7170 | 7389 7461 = -0.24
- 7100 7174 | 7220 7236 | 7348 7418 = 0.15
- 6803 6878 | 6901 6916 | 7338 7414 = 0.02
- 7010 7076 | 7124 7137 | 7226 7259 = -0.12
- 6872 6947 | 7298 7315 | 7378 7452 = -0.24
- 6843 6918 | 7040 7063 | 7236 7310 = 0.02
